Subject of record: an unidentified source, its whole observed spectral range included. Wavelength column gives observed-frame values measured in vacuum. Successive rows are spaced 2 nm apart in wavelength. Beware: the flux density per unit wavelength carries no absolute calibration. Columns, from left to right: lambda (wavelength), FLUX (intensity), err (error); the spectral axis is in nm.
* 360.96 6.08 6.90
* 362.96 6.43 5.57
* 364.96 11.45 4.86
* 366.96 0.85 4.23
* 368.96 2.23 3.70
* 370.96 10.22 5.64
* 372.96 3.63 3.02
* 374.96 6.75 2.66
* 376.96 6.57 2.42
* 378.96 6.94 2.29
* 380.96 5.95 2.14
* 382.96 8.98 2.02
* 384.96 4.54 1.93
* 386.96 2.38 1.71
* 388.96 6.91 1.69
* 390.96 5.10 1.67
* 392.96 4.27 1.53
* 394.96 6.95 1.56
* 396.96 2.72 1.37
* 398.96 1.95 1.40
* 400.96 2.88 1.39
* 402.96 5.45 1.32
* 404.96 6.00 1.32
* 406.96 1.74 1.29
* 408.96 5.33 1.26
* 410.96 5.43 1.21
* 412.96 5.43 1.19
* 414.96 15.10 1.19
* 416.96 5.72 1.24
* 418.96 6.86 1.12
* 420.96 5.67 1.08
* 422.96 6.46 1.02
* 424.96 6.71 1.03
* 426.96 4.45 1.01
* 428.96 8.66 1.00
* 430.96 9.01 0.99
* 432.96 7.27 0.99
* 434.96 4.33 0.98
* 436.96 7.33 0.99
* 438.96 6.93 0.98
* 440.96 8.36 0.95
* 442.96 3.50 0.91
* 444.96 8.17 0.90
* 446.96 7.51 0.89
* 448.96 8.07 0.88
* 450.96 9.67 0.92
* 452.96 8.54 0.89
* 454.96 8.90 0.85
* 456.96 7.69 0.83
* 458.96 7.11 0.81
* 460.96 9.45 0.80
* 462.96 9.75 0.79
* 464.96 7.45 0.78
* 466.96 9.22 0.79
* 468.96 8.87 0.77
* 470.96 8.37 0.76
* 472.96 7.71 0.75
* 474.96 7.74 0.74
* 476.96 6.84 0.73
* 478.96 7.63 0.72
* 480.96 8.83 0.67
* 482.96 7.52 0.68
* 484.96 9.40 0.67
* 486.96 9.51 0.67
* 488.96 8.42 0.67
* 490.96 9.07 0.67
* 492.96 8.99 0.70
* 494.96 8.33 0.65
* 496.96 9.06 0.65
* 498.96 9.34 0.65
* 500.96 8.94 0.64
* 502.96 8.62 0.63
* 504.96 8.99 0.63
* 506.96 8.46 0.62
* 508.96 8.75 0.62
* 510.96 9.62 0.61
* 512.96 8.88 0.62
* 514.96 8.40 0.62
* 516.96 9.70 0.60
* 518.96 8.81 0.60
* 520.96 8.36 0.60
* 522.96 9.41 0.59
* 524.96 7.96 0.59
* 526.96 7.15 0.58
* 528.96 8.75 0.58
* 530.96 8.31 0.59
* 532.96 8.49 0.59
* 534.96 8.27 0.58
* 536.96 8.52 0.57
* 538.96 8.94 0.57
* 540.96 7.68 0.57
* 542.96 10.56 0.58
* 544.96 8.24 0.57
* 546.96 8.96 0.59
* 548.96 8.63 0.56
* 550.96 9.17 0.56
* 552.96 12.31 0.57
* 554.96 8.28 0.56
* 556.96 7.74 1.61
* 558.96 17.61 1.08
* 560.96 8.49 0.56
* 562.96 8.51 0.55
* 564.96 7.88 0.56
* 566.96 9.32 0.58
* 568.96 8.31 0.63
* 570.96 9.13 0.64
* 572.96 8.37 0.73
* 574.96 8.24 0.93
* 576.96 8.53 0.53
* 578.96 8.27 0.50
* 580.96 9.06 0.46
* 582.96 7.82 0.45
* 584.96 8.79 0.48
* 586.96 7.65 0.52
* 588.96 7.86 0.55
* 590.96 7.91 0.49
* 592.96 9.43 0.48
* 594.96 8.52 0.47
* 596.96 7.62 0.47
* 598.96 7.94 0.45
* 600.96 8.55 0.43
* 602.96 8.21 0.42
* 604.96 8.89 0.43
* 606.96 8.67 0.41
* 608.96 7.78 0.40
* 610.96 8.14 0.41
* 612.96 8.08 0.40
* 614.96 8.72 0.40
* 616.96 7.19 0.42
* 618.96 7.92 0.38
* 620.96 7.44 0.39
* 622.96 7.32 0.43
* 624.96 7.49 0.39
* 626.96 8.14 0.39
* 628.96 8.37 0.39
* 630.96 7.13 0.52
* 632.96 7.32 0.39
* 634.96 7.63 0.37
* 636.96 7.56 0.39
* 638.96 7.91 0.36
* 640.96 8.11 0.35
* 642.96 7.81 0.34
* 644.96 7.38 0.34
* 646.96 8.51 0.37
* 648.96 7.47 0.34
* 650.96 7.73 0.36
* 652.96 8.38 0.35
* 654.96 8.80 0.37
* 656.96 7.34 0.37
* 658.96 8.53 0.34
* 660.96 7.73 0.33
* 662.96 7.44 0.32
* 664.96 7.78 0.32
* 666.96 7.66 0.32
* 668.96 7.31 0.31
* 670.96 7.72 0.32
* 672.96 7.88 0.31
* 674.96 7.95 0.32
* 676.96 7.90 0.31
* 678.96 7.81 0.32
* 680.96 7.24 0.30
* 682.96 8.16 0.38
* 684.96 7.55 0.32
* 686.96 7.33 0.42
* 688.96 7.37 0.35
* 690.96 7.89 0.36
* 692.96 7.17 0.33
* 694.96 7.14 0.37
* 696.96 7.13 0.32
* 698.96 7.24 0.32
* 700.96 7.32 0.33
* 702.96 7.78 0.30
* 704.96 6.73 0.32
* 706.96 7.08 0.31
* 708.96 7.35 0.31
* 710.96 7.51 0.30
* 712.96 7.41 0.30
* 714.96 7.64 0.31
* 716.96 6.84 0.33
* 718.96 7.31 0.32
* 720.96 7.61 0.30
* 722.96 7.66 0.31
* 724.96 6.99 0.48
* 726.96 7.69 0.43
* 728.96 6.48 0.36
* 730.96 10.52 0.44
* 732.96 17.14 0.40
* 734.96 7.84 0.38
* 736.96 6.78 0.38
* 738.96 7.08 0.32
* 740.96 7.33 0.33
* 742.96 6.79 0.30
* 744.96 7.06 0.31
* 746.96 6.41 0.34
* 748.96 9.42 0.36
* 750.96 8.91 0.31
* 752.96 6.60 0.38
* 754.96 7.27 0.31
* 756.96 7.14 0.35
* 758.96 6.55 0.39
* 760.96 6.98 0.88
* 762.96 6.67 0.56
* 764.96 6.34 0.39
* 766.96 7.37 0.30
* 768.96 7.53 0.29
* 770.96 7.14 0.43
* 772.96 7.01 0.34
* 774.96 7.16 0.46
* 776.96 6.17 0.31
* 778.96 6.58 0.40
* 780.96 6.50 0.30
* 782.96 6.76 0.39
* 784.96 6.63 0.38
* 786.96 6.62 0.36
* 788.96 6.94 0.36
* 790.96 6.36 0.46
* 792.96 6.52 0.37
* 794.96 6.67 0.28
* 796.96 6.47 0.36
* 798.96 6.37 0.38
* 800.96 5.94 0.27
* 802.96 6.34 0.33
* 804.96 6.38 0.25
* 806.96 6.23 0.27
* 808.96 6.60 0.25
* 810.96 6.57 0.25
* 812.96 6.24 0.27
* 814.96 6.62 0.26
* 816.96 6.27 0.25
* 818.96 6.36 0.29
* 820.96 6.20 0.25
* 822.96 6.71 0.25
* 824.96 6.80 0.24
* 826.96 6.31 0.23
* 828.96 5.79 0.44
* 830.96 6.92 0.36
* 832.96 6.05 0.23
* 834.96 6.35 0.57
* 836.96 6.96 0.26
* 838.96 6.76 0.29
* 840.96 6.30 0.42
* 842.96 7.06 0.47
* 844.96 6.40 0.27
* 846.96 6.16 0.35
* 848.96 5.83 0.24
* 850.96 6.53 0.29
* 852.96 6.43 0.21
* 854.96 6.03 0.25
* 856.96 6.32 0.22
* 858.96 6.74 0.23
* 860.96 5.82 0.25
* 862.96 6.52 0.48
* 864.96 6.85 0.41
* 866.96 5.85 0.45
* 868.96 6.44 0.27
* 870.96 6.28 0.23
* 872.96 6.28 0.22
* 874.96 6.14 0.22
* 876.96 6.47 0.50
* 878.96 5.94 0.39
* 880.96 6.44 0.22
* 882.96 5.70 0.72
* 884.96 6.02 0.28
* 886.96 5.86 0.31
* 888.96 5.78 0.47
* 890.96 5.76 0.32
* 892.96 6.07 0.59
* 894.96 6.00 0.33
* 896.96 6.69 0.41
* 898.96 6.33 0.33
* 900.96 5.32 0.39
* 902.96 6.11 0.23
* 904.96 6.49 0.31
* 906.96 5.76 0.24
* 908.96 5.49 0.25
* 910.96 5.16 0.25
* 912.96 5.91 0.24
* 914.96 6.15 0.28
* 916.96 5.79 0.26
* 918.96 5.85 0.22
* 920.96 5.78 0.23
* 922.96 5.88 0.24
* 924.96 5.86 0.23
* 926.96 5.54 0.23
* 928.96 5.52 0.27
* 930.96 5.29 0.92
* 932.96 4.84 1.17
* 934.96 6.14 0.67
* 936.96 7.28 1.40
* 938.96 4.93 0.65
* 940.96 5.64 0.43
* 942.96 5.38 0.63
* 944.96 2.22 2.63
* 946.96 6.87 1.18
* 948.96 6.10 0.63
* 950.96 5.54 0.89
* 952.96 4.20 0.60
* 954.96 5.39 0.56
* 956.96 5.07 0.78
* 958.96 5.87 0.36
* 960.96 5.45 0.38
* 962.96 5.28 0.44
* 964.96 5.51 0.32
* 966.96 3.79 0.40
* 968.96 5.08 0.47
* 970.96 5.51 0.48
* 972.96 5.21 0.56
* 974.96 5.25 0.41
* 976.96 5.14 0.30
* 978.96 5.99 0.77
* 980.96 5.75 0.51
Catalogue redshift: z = 0.12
